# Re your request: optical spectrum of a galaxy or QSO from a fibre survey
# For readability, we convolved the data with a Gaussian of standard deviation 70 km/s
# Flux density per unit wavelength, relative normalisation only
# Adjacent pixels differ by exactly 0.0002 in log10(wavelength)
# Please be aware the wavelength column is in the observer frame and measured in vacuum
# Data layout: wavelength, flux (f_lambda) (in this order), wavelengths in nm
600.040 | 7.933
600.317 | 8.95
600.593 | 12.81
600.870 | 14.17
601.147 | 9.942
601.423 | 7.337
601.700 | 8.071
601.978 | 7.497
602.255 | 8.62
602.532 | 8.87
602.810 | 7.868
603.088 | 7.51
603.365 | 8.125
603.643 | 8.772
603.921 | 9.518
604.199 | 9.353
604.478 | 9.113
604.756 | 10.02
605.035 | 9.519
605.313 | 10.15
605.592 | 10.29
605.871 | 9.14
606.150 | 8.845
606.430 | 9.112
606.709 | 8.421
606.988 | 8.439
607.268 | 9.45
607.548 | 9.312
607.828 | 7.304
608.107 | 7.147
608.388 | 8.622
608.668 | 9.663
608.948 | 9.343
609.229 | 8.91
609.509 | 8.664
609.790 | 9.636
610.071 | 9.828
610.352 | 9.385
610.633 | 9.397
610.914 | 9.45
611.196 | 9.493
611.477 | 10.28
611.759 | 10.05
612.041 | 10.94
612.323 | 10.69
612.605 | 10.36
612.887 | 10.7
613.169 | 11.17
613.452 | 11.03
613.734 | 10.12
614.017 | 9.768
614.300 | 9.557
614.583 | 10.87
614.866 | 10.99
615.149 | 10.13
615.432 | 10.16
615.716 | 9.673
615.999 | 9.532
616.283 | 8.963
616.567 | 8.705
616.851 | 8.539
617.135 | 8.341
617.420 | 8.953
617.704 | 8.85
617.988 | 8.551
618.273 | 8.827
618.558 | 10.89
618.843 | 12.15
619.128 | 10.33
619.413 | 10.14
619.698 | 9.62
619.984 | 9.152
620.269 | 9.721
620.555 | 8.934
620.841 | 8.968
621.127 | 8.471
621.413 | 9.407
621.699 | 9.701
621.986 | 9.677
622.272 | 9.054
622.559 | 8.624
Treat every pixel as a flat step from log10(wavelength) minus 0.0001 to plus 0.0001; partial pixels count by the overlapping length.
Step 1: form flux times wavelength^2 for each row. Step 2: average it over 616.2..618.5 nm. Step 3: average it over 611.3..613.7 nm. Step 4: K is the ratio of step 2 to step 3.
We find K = 0.8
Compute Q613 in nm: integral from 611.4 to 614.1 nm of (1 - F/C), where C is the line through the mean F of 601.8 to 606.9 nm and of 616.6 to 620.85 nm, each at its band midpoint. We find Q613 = -0.38 nm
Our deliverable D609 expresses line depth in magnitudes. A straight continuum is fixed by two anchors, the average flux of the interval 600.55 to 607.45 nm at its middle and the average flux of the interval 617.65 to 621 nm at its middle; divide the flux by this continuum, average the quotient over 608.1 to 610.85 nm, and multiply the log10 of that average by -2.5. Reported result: 0.02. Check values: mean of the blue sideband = 9.19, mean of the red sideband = 9.69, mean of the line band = 9.16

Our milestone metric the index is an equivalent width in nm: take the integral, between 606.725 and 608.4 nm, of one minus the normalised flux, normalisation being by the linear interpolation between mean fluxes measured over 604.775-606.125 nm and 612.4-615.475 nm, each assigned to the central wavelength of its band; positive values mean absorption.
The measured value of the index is 0.260 nm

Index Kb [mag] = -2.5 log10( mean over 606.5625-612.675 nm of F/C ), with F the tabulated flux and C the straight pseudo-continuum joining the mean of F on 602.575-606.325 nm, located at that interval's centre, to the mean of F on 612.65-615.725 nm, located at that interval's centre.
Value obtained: 0.06 mag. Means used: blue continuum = 9.09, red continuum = 10.4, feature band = 9.3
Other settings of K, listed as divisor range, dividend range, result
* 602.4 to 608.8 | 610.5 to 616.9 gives 1.16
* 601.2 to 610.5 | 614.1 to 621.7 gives 1.12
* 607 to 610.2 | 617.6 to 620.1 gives 1.15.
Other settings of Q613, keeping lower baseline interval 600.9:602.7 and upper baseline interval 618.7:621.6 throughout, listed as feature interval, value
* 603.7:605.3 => -0.117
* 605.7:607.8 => 0.023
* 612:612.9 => -0.131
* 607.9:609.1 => 0.061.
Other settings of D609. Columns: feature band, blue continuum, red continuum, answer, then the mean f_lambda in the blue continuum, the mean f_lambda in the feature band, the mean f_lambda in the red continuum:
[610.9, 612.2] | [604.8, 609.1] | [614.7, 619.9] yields -0.09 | 9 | 10.1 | 9.63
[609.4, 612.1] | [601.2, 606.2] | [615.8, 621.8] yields -0.07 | 8.83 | 9.69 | 9.37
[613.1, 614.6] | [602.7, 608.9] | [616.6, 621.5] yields -0.13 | 8.91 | 10.3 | 9.39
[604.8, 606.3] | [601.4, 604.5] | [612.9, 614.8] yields -0.08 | 8.4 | 9.61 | 10.5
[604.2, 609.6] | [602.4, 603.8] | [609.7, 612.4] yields 0.00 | 8.24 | 9.03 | 9.9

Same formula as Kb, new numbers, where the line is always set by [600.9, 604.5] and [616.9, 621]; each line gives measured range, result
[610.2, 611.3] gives -0.04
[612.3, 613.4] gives -0.17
